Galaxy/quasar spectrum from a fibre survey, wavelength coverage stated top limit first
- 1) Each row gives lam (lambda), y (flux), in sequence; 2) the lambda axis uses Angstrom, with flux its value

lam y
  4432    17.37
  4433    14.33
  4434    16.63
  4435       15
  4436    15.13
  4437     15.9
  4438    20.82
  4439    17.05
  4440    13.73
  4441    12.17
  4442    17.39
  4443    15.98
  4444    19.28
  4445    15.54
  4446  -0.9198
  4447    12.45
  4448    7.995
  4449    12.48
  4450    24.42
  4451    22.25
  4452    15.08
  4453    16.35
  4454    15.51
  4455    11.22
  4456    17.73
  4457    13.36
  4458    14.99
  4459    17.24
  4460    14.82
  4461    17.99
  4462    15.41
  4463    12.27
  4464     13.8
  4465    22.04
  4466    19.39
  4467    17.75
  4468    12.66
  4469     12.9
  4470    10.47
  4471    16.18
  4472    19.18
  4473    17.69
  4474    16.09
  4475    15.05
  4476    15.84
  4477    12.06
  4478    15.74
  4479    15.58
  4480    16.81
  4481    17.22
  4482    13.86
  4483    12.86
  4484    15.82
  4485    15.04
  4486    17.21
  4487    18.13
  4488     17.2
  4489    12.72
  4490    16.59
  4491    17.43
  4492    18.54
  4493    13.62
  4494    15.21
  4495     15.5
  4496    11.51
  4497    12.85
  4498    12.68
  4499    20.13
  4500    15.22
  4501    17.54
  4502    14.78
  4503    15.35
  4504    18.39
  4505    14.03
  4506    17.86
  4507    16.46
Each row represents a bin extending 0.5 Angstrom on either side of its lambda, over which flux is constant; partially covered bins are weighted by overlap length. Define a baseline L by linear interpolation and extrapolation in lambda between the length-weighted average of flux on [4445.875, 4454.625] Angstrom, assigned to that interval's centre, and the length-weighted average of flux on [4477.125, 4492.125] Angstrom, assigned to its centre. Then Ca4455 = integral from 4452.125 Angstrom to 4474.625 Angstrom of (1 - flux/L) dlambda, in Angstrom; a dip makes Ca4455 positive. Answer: -0.9 Angstrom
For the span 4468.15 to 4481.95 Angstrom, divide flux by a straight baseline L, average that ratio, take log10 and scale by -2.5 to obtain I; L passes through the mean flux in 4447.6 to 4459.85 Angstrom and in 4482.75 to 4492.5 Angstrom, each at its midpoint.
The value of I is 0.051 mag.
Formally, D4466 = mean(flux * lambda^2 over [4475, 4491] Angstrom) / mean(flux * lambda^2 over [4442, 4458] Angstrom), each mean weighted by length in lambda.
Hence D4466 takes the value 1.08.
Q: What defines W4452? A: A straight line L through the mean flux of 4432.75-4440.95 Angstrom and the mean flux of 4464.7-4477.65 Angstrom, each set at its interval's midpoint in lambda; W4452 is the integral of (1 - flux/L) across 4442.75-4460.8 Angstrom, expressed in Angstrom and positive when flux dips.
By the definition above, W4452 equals 1.2 Angstrom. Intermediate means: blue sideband 15.9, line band 14.8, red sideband 15.8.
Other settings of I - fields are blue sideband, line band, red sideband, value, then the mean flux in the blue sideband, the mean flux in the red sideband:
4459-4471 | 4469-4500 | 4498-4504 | 0.039 mag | 15.5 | 16.4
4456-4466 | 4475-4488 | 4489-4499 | -0.010 mag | 16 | 15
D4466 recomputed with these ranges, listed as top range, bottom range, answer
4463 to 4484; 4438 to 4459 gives 1.06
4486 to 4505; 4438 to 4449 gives 1.20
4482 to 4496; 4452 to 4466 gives 1.01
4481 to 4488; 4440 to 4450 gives 1.22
